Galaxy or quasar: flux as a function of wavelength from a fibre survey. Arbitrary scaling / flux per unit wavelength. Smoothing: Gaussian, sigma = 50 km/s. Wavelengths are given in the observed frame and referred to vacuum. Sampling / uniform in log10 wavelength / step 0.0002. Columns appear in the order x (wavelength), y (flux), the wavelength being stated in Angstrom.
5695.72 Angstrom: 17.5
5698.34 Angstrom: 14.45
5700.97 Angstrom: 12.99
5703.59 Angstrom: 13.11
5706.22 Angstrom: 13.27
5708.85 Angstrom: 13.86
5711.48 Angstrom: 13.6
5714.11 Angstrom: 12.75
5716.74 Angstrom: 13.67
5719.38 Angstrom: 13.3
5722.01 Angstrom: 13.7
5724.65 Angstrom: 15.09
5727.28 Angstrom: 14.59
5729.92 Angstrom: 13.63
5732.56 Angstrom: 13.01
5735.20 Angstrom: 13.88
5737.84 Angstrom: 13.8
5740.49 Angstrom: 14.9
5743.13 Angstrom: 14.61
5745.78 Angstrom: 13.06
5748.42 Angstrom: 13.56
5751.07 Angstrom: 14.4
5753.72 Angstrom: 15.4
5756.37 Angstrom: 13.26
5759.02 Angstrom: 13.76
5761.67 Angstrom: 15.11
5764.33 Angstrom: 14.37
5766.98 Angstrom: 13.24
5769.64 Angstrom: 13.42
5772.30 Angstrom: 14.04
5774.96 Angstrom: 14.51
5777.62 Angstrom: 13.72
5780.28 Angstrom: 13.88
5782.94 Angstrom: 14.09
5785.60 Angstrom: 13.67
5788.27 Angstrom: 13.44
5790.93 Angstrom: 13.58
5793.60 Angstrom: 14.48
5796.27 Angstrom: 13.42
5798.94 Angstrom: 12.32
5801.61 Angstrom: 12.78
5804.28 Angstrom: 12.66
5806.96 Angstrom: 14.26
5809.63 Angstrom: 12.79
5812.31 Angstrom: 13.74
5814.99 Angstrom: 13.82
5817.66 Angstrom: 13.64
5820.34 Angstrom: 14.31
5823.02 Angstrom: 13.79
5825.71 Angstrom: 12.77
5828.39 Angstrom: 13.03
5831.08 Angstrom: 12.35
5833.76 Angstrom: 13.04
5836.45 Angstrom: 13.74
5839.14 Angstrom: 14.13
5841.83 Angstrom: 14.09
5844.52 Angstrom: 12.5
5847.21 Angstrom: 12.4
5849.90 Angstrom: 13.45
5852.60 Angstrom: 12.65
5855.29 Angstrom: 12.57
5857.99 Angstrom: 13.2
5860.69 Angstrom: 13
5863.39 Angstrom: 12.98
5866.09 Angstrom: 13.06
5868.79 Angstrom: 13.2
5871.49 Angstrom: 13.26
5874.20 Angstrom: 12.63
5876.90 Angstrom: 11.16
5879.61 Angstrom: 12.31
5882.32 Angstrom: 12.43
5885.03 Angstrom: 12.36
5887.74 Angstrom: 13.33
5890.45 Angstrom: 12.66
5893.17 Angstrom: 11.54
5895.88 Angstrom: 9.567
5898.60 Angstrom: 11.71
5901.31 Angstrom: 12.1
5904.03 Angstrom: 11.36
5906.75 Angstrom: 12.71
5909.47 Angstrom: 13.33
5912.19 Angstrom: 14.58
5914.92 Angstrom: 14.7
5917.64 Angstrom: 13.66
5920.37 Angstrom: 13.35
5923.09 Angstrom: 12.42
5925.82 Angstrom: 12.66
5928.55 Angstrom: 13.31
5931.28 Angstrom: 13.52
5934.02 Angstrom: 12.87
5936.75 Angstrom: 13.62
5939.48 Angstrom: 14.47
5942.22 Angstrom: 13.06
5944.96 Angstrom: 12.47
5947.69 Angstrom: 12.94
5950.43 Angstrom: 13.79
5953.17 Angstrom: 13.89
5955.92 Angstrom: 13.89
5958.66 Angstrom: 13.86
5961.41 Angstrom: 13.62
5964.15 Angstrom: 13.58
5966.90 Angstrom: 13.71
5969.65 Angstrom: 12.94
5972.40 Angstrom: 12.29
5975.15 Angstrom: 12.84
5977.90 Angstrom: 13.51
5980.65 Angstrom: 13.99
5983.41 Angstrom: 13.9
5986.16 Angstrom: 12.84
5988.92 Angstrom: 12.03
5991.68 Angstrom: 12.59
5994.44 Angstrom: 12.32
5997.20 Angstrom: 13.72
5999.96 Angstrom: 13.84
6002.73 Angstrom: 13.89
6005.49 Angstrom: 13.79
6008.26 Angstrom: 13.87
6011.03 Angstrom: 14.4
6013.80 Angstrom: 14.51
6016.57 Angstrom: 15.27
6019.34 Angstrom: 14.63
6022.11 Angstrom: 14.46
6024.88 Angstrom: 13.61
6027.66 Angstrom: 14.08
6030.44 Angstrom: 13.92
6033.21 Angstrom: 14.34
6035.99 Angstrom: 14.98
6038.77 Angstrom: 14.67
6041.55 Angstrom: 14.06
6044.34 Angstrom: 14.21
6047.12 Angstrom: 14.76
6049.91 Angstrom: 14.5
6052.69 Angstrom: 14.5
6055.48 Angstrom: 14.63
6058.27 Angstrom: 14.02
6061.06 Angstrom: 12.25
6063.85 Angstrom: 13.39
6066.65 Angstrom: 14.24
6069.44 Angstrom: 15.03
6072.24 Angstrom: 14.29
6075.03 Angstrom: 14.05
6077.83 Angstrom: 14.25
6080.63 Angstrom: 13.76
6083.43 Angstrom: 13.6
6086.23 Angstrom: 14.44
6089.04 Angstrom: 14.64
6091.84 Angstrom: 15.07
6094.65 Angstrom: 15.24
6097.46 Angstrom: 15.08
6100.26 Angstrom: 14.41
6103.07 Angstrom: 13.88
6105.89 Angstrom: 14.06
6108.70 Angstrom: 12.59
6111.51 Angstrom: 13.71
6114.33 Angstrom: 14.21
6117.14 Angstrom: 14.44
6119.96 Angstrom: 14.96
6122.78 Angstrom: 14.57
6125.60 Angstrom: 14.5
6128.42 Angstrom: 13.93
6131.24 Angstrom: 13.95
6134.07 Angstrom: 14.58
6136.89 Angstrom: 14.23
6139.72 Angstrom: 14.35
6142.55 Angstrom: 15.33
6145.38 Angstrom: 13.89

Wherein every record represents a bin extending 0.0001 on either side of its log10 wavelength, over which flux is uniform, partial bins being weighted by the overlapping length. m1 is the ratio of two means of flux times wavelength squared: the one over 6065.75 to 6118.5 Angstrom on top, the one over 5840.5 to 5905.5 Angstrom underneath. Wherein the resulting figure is 1.23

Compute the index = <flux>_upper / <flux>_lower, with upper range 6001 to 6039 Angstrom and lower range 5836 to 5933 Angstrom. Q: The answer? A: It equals 1.1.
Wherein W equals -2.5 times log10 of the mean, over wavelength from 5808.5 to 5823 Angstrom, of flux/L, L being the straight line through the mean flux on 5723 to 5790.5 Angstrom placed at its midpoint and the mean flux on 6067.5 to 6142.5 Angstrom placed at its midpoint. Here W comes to 0.029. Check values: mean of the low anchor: 14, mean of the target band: 13.7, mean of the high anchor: 14.3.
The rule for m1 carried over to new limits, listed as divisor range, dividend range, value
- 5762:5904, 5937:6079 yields 1.12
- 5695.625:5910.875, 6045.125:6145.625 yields 1.18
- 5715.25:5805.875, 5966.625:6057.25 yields 1.09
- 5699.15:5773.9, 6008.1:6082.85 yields 1.14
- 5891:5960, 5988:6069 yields 1.11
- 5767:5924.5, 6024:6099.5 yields 1.17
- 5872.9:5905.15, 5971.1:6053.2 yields 1.21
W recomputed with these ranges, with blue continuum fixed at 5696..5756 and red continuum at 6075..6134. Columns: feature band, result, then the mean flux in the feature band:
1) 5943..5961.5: 0.05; 13.5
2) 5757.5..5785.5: 0.00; 14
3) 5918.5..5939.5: 0.07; 13.2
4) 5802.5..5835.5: 0.05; 13.3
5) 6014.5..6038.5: -0.02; 14.4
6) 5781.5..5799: 0.02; 13.7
